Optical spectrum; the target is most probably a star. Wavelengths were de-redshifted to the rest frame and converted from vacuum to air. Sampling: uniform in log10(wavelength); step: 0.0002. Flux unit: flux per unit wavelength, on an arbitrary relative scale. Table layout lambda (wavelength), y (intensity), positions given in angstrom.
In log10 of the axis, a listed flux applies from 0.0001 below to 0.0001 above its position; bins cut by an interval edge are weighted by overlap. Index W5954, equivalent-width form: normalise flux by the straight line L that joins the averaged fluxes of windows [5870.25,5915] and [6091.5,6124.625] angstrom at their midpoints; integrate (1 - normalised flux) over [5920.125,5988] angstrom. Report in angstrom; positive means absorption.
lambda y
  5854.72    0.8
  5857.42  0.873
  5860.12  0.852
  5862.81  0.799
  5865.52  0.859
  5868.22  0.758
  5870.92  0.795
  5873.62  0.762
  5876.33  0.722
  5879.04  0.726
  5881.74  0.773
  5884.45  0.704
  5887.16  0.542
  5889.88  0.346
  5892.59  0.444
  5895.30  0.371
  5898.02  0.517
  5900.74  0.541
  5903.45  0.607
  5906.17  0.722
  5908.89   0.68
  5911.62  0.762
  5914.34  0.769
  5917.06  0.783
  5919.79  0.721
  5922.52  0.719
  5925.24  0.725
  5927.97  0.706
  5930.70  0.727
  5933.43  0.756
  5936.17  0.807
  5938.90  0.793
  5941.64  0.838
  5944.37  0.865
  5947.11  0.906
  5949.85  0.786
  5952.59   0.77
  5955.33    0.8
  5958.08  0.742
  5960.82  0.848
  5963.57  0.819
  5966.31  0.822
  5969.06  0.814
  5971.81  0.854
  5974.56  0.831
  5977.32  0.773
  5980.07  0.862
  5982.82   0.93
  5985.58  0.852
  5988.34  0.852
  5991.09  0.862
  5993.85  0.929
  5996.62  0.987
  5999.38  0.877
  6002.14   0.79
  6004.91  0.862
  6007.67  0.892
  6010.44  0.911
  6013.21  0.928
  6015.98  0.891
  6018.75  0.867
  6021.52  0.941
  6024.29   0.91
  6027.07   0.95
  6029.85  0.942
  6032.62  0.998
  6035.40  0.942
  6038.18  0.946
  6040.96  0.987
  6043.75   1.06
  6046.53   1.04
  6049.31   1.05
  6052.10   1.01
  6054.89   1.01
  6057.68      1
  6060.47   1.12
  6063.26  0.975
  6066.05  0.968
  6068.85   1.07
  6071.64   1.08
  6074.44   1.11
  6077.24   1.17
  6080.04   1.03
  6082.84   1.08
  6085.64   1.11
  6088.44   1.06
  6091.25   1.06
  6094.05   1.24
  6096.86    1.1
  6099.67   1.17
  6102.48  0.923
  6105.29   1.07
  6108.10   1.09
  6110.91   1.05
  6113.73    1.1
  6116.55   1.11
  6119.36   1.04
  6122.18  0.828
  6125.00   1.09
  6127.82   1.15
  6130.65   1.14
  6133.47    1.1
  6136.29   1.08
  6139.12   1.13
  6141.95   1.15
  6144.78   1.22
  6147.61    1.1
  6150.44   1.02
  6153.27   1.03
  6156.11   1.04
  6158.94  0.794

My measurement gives -4.6 angstrom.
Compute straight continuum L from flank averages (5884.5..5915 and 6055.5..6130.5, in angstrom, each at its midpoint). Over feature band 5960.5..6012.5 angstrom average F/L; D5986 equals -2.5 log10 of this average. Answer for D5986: -0.09 mag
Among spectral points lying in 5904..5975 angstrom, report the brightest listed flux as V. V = 0.906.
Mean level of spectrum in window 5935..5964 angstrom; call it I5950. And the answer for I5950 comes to 0.816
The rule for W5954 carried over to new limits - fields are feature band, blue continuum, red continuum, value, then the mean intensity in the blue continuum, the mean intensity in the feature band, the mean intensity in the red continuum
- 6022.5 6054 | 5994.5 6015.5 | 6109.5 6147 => -1.3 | 0.893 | 0.985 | 1.09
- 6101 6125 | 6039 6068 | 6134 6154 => 1.0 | 1.02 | 1.03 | 1.11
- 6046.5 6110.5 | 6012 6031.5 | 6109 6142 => -3.9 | 0.92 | 1.07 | 1.08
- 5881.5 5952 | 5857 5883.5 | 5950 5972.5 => 9.6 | 0.788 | 0.689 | 0.806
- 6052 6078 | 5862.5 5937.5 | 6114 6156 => -2.3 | 0.682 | 1.05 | 1.08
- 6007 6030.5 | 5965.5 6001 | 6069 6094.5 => 0.9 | 0.865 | 0.914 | 1.1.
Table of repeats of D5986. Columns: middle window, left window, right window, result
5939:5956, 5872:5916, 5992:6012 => -0.09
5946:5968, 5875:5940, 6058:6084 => -0.03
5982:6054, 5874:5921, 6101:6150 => -0.07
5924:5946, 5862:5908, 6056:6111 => -0.04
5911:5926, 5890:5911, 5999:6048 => -0.23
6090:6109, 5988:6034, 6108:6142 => -0.06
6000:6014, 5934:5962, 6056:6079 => 0.07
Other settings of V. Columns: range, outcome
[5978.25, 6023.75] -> 0.987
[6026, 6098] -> 1.24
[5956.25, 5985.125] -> 0.93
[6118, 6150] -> 1.22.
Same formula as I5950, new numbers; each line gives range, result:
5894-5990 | 0.763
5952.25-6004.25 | 0.845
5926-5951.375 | 0.796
